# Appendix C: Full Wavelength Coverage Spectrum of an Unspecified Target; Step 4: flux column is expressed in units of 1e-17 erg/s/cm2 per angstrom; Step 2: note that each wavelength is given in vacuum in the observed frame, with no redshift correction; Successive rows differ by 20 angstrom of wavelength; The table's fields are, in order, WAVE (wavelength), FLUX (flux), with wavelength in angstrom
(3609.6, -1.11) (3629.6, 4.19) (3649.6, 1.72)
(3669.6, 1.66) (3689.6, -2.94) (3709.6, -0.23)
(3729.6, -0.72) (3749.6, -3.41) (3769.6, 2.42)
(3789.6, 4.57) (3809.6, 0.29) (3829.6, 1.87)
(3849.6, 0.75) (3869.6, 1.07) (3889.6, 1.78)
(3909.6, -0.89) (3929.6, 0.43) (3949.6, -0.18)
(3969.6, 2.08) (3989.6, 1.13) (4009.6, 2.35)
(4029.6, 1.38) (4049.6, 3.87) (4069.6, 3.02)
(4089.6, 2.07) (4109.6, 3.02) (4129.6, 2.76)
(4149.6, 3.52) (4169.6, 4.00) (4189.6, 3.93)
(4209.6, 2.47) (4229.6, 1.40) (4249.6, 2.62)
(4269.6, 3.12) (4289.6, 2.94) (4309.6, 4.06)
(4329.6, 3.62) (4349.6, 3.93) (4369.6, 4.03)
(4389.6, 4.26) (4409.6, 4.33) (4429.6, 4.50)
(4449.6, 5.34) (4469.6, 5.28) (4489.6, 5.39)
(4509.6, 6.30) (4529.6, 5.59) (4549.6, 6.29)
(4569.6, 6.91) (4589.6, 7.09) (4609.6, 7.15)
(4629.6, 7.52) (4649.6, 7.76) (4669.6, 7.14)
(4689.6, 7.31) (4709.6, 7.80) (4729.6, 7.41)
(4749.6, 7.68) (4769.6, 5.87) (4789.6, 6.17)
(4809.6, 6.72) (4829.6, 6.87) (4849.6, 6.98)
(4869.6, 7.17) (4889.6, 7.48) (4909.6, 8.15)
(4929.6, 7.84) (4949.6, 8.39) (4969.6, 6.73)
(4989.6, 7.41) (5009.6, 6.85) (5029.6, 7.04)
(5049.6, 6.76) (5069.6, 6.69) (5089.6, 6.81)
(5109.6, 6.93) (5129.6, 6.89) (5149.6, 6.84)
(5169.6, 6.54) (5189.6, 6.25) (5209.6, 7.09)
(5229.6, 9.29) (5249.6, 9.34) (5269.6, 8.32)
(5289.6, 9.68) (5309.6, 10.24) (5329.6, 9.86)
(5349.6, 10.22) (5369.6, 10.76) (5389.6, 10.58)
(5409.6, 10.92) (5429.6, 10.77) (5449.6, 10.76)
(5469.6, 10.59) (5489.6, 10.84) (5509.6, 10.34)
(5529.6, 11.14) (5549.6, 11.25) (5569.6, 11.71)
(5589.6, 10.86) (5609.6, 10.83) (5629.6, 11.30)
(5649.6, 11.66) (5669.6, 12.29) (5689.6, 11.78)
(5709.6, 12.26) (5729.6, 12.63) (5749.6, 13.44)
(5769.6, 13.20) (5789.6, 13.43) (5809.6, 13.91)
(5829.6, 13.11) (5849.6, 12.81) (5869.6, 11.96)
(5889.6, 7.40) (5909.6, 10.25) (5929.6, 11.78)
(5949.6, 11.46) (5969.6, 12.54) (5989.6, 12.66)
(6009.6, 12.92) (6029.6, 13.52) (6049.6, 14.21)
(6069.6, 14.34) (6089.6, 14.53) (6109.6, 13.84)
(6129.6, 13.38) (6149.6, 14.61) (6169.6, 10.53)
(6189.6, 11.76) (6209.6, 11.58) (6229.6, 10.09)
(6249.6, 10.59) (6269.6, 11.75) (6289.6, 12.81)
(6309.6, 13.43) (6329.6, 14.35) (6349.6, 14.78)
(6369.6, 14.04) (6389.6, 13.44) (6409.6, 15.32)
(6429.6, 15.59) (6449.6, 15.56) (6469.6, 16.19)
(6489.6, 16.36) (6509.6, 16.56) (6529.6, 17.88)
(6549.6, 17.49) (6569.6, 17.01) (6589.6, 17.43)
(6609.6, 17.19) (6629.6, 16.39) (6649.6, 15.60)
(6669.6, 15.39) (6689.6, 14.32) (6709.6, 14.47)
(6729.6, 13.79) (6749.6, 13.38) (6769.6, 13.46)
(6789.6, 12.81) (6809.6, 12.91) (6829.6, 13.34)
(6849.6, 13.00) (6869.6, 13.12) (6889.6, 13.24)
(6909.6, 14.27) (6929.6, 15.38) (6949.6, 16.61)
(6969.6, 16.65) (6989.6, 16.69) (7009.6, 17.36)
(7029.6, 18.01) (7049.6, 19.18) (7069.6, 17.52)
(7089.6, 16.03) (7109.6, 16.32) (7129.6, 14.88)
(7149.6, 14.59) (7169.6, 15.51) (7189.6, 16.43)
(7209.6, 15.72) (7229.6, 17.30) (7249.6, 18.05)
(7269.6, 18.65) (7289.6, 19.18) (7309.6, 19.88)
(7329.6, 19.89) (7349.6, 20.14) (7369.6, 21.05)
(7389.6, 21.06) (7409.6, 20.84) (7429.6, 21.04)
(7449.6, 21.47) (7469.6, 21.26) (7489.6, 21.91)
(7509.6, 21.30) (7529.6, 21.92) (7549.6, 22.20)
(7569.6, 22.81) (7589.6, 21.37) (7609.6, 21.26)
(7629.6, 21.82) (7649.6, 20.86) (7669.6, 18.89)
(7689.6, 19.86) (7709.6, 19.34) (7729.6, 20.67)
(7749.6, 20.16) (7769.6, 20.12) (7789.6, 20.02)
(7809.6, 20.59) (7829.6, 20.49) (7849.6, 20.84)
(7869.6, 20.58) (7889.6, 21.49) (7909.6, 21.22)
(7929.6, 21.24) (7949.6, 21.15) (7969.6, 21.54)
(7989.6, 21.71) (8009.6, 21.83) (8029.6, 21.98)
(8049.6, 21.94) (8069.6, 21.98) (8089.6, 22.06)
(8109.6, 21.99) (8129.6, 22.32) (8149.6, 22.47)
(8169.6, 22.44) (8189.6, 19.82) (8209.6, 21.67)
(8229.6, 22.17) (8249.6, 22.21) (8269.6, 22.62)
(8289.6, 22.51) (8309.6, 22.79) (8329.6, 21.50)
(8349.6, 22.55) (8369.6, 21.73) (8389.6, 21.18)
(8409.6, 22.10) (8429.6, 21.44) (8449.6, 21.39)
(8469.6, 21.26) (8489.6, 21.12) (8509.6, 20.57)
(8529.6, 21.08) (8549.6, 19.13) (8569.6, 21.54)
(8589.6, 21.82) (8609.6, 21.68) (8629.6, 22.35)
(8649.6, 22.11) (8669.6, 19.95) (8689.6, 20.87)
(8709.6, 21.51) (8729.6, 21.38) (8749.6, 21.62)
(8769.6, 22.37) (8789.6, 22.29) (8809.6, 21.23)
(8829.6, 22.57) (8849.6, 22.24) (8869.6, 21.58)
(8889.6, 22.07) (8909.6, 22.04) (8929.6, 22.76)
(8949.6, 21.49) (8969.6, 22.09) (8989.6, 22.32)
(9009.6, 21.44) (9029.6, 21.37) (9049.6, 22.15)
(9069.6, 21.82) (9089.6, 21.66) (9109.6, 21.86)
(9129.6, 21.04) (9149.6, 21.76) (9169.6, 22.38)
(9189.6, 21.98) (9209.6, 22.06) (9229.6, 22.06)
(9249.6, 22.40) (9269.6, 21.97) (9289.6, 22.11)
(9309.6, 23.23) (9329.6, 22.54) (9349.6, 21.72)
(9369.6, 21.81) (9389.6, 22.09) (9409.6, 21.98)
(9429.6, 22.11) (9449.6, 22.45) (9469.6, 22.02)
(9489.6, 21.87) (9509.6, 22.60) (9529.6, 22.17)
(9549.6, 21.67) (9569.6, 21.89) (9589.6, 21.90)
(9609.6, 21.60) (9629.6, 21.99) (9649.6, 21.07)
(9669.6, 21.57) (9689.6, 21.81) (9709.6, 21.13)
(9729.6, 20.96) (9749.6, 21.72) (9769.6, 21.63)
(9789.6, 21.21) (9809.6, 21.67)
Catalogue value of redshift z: 0.000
